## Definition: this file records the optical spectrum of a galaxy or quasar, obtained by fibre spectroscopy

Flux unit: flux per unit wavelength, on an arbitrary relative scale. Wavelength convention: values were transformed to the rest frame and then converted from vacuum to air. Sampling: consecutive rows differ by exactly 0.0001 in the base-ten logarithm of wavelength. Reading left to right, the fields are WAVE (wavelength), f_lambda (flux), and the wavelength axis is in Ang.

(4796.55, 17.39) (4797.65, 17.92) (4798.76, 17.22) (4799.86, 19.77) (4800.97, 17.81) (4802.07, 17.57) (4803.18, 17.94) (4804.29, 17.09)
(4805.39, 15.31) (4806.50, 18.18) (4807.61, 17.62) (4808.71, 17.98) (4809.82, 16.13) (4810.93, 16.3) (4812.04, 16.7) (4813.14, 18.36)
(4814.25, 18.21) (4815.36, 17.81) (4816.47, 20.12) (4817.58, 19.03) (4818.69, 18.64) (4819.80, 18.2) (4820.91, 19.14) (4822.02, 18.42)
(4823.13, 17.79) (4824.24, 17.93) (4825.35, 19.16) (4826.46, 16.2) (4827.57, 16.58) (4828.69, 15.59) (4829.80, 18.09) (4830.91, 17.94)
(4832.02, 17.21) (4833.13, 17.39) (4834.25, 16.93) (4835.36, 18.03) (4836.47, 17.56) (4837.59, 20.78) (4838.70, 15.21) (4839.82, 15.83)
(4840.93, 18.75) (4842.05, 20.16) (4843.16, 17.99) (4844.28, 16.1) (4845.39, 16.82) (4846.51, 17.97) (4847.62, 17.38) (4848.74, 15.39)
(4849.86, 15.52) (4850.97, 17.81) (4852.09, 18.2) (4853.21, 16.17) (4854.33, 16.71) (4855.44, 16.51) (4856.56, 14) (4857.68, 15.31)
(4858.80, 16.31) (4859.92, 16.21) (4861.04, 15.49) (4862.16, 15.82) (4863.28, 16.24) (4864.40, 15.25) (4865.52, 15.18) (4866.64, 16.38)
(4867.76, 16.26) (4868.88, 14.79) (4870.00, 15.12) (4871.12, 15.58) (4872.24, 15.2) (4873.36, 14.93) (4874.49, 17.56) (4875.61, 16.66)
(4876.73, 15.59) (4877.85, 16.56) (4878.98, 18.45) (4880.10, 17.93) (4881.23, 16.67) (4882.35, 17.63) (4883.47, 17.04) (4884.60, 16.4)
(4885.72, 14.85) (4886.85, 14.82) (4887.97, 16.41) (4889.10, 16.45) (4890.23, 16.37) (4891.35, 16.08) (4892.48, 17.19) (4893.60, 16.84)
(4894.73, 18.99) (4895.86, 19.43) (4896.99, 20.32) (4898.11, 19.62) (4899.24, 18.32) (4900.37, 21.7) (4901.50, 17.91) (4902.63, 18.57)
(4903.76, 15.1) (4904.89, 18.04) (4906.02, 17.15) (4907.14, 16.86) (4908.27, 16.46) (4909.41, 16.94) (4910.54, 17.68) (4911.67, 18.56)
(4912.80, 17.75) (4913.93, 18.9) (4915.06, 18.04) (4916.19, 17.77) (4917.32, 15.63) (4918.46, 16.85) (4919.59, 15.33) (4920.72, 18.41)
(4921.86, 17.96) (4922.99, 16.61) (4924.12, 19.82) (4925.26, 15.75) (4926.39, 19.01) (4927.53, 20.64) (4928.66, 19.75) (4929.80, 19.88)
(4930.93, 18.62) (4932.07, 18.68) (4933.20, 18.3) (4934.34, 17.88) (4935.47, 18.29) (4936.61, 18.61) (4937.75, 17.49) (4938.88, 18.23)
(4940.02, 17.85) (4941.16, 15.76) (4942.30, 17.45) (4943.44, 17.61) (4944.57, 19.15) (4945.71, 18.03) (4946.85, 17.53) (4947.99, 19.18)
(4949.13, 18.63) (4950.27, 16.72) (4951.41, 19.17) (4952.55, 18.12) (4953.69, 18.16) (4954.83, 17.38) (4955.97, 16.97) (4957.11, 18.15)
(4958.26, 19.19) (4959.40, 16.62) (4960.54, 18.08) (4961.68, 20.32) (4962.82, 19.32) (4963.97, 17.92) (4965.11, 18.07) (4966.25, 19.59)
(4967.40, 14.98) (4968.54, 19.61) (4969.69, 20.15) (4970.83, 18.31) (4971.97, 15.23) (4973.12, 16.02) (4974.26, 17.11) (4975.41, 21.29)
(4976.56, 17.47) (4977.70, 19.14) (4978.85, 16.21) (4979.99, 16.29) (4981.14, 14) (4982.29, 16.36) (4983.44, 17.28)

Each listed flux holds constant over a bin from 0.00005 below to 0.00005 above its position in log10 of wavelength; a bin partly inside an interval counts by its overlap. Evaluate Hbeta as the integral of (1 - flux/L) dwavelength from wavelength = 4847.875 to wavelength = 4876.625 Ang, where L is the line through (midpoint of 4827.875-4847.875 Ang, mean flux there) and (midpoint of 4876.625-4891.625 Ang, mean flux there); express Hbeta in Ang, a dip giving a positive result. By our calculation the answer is 1.8 Ang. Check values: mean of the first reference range 17.5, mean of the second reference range 16.6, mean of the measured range 16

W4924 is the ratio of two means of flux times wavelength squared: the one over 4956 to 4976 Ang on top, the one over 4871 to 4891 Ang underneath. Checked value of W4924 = 1.1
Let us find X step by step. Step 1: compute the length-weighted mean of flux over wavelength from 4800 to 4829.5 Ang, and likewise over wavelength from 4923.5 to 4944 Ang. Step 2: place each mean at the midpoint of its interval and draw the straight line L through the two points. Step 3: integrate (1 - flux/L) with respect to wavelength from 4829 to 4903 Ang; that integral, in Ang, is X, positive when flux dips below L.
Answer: 4.2 Ang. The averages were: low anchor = 17.7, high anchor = 18.3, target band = 16.9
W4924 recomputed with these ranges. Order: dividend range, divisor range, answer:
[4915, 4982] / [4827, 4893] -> 1.12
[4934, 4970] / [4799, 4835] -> 1.08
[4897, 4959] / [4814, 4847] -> 1.05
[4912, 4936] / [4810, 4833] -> 1.06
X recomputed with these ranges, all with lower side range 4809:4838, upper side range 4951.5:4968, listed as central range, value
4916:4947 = 0.1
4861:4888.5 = 2.8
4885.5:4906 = 0.4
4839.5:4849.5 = 0.3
